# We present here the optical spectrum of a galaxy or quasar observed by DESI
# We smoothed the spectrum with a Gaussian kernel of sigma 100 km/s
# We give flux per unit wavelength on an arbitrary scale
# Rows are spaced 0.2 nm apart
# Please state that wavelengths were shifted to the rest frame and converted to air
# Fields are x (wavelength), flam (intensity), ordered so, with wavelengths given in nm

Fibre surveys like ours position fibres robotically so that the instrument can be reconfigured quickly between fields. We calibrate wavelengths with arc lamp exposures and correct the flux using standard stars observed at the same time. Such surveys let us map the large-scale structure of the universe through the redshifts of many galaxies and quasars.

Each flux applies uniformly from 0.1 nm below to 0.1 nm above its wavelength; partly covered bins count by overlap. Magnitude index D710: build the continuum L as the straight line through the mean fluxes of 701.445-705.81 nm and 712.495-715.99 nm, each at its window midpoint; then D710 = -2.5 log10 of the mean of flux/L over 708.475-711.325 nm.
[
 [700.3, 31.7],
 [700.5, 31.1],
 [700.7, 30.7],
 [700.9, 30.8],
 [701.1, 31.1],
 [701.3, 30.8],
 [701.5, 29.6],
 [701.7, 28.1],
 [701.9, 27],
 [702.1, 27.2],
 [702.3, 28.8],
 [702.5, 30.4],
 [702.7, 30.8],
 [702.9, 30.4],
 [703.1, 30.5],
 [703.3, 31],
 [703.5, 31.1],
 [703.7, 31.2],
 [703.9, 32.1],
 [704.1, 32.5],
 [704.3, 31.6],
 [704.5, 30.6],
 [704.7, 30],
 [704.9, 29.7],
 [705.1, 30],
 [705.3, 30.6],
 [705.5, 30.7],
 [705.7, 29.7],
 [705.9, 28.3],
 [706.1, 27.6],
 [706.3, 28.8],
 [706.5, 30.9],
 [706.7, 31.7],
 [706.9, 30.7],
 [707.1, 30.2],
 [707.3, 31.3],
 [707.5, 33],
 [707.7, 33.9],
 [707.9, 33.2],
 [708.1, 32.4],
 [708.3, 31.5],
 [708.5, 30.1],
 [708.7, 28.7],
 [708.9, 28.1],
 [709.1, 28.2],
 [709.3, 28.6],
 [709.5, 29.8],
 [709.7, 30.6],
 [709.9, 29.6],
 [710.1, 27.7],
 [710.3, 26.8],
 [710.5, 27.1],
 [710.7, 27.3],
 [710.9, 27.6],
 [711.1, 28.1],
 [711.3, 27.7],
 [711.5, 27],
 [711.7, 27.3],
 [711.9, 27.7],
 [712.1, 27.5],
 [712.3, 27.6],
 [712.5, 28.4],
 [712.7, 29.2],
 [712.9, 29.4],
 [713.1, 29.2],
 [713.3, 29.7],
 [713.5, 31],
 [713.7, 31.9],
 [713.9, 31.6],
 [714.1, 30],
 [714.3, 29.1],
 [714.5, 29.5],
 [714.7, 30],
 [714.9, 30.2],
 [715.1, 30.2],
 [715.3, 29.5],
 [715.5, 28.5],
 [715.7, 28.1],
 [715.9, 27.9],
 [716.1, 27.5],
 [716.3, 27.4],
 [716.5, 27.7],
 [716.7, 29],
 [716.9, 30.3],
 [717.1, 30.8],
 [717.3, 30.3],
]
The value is 0.06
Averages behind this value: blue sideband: 30.2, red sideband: 29.7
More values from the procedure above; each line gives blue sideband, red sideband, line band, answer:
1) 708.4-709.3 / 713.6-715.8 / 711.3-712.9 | 0.06 mag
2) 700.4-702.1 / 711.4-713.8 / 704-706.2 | -0.03 mag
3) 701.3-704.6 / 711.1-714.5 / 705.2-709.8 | -0.03 mag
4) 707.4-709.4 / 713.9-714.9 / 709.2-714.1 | 0.06 mag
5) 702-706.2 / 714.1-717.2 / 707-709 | -0.05 mag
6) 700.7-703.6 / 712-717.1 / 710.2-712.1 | 0.08 mag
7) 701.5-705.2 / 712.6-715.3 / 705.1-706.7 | 0.02 mag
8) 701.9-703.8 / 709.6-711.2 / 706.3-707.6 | -0.08 mag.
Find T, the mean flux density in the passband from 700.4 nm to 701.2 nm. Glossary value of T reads 30.9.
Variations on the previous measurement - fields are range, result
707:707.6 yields 31.5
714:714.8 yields 29.7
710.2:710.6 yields 26.9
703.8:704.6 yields 31.7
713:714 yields 30.7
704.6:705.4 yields 30.1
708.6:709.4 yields 28.4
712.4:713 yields 29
